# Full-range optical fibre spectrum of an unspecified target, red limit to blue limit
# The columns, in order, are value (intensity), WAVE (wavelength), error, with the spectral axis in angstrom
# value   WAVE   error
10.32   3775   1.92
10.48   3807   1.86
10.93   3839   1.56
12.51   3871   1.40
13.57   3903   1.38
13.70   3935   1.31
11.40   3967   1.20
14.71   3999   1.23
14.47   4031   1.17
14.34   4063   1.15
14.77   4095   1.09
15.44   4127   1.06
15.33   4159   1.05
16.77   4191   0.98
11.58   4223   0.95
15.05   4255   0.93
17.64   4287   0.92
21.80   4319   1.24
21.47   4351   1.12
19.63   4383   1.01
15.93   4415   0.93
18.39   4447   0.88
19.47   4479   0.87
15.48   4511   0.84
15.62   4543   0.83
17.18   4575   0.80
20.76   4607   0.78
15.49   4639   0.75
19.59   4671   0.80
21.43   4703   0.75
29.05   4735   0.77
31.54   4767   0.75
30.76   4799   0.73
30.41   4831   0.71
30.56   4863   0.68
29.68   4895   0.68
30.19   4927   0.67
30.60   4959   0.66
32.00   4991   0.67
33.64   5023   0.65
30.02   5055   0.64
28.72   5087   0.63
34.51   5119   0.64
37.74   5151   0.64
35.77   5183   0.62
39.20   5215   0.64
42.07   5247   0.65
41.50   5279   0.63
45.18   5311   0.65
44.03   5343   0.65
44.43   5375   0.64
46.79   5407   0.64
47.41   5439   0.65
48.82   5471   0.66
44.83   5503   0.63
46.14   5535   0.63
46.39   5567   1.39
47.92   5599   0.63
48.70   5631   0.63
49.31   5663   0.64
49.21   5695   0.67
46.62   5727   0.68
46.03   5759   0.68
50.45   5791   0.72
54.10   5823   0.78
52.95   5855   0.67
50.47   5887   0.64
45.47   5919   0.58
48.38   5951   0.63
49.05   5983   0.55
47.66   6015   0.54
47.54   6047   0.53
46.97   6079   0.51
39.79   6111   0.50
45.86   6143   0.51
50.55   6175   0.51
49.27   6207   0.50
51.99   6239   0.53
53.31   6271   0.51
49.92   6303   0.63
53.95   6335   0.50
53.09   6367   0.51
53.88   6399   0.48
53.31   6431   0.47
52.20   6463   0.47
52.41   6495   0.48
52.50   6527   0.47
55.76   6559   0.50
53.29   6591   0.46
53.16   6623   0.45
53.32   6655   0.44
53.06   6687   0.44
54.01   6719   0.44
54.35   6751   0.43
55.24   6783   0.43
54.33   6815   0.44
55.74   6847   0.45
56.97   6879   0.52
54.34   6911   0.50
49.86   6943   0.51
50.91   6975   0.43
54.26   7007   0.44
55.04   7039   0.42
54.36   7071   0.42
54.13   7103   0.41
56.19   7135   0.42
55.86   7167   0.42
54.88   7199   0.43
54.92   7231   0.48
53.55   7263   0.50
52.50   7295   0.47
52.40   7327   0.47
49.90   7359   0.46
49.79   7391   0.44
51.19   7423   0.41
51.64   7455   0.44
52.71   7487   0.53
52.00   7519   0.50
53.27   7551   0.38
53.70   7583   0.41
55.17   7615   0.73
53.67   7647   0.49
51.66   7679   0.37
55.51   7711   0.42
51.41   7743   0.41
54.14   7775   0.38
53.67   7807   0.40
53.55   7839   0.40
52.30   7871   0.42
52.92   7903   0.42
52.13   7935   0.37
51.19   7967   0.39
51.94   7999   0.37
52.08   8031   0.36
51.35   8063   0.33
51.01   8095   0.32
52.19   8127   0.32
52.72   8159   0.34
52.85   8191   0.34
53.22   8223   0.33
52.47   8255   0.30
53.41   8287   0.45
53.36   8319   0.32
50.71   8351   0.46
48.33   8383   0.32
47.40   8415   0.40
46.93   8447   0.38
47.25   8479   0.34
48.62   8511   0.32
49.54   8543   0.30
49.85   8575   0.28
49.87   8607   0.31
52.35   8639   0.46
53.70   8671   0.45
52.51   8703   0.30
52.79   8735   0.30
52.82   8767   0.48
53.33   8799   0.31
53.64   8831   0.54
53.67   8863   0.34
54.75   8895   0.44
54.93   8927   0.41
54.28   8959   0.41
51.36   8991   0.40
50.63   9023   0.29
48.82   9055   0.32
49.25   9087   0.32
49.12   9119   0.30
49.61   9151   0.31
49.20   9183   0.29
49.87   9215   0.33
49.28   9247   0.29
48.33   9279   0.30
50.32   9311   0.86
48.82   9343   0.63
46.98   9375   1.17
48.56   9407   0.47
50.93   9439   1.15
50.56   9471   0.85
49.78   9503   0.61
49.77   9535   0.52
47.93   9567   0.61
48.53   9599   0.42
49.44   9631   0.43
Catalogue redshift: 0.181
